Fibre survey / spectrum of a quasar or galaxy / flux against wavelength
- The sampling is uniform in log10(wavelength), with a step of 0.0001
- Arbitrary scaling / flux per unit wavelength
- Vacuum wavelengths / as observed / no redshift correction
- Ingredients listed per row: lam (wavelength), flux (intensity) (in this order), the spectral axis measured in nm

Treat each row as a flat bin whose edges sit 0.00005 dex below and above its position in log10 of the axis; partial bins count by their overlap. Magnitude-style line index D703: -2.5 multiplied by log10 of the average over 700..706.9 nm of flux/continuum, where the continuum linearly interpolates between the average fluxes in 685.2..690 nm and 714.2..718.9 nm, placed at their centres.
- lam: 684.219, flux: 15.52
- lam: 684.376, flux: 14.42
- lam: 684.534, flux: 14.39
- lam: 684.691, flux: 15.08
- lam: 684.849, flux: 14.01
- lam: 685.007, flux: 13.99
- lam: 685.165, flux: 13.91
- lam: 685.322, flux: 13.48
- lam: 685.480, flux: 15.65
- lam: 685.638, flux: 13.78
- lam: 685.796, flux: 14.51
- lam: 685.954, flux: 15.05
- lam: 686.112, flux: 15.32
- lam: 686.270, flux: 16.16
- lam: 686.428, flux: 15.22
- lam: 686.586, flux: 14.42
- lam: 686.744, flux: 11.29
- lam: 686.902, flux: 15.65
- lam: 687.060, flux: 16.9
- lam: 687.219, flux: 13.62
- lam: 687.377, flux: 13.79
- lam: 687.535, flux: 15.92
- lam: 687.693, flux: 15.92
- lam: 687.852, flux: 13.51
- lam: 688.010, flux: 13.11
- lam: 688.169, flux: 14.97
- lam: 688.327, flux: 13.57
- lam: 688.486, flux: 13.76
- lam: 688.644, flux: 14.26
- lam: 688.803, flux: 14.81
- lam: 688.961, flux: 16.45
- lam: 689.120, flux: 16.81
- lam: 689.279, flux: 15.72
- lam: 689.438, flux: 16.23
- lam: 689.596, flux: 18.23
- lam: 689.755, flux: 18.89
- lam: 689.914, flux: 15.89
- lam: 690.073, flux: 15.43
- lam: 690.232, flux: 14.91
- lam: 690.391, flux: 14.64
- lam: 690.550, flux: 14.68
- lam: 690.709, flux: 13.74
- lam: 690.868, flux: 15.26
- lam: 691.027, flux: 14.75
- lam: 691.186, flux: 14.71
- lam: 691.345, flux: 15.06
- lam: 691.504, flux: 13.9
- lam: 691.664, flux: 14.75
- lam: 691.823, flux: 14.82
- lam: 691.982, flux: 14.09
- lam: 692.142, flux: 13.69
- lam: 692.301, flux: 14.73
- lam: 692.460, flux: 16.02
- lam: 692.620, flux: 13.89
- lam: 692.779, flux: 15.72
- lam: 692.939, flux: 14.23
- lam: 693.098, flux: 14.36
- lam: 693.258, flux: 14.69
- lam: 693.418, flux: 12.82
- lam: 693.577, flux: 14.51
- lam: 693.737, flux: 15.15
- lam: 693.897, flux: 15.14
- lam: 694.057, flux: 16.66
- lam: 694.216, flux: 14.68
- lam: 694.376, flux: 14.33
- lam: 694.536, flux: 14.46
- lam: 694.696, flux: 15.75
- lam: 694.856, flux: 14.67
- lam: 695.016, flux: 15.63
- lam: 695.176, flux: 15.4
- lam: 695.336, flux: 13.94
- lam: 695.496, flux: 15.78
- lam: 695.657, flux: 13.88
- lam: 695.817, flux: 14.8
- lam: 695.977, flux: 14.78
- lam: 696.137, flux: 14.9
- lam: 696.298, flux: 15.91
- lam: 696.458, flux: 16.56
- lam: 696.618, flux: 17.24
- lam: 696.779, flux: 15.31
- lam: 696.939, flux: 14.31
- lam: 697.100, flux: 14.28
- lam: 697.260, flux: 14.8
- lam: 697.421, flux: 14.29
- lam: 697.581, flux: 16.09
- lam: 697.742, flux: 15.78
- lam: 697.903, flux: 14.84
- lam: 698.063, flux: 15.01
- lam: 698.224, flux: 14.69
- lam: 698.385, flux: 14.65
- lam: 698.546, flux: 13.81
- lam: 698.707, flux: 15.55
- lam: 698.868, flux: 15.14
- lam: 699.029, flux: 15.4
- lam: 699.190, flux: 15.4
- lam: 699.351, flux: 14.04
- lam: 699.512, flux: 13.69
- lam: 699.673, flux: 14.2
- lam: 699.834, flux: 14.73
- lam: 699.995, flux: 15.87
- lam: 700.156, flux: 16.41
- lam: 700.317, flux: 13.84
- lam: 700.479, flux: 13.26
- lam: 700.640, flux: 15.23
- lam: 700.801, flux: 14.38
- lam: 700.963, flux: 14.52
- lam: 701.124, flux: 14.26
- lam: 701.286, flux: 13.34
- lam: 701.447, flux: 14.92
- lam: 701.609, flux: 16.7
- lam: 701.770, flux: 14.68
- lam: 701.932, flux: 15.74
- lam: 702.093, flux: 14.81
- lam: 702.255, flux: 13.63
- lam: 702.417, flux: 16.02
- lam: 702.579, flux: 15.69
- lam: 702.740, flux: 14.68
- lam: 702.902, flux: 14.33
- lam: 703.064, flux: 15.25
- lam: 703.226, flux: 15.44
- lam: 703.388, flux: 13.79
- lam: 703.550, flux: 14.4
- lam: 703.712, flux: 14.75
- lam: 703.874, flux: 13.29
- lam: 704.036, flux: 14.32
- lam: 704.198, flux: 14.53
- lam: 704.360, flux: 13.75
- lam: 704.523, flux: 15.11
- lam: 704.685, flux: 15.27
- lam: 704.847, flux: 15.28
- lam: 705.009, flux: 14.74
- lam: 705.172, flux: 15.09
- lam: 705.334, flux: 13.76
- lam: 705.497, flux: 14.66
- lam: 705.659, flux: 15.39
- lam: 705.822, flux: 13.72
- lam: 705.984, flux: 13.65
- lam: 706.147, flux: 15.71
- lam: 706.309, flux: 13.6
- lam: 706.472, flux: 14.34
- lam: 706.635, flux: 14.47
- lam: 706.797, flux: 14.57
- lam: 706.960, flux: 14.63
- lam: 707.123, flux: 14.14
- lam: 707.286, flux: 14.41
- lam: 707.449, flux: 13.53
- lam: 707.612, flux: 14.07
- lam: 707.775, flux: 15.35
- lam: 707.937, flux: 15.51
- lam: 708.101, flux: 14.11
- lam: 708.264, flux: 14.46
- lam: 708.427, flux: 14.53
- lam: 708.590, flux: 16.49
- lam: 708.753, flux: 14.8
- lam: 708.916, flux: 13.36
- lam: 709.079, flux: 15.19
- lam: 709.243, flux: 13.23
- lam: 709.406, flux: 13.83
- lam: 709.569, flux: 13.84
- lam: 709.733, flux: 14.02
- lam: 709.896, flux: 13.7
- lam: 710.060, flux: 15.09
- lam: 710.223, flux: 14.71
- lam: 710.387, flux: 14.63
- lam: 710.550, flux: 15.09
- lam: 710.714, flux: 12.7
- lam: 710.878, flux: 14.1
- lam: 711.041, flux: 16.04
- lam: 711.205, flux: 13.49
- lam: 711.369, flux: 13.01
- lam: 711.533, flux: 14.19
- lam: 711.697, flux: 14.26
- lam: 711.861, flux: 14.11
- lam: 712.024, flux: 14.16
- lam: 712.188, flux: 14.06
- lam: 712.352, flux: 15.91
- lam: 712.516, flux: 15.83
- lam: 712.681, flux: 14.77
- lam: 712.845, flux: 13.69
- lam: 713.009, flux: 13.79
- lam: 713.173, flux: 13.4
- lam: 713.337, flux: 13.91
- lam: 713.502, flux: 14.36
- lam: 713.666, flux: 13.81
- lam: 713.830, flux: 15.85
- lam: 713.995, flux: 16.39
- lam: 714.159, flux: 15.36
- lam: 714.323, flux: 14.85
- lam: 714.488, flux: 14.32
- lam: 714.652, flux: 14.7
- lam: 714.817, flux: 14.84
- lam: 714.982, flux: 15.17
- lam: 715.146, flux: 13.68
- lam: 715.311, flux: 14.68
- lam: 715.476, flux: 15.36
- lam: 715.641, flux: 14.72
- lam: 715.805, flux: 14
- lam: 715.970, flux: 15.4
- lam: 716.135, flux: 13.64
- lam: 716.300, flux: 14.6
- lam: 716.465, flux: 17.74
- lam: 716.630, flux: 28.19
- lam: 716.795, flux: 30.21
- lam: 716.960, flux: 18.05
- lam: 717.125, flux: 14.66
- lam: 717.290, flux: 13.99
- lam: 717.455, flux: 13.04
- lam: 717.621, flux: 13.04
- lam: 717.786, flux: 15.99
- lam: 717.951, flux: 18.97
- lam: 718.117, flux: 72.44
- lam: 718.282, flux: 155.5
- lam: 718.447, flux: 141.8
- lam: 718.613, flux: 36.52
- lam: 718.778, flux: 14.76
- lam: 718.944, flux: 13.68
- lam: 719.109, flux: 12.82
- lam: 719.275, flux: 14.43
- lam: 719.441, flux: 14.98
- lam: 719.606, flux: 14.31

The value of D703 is 0.45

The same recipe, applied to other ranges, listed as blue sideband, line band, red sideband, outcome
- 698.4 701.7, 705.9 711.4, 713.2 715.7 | 0.028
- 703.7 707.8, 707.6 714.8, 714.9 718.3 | 0.283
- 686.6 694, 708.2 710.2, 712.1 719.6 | 0.407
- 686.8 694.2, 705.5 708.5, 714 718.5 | 0.495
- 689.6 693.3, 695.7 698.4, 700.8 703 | -0.020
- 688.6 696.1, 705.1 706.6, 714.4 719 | 0.481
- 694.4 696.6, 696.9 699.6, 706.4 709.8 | 0.013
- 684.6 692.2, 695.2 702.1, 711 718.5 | 0.182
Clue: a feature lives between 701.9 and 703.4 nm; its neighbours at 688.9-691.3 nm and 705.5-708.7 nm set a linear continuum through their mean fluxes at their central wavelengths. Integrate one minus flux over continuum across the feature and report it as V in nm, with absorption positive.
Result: -0.01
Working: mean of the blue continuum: 15.7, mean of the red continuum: 14.6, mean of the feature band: 15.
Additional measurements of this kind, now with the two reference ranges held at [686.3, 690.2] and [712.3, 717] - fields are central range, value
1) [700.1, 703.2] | 0.144 nm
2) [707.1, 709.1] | 0.141 nm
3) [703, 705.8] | 0.180 nm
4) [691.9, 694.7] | 0.116 nm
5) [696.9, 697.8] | 0.029 nm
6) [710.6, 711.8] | 0.136 nm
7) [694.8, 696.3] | 0.045 nm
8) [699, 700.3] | 0.050 nm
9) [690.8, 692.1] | 0.055 nm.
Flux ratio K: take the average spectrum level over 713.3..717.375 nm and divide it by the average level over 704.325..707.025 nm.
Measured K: 1.11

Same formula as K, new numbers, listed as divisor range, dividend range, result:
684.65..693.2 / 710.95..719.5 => 1.48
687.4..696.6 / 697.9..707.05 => 0.98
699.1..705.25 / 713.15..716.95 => 1.10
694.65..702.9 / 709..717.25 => 1.02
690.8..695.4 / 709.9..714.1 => 0.98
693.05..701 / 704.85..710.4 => 0.97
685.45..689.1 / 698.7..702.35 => 1.00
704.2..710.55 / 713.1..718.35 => 1.50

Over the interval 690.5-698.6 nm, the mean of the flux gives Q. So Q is 14.9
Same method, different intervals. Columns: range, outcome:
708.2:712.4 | 14.3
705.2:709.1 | 14.5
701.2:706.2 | 14.7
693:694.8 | 14.8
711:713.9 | 14.3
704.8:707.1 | 14.5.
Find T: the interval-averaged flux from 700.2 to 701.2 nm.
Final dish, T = 14.3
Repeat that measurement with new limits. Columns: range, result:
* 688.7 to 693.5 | 15.1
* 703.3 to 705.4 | 14.5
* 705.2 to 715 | 14.5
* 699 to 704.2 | 14.7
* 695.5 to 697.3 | 15.2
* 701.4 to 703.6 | 15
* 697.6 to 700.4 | 14.9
